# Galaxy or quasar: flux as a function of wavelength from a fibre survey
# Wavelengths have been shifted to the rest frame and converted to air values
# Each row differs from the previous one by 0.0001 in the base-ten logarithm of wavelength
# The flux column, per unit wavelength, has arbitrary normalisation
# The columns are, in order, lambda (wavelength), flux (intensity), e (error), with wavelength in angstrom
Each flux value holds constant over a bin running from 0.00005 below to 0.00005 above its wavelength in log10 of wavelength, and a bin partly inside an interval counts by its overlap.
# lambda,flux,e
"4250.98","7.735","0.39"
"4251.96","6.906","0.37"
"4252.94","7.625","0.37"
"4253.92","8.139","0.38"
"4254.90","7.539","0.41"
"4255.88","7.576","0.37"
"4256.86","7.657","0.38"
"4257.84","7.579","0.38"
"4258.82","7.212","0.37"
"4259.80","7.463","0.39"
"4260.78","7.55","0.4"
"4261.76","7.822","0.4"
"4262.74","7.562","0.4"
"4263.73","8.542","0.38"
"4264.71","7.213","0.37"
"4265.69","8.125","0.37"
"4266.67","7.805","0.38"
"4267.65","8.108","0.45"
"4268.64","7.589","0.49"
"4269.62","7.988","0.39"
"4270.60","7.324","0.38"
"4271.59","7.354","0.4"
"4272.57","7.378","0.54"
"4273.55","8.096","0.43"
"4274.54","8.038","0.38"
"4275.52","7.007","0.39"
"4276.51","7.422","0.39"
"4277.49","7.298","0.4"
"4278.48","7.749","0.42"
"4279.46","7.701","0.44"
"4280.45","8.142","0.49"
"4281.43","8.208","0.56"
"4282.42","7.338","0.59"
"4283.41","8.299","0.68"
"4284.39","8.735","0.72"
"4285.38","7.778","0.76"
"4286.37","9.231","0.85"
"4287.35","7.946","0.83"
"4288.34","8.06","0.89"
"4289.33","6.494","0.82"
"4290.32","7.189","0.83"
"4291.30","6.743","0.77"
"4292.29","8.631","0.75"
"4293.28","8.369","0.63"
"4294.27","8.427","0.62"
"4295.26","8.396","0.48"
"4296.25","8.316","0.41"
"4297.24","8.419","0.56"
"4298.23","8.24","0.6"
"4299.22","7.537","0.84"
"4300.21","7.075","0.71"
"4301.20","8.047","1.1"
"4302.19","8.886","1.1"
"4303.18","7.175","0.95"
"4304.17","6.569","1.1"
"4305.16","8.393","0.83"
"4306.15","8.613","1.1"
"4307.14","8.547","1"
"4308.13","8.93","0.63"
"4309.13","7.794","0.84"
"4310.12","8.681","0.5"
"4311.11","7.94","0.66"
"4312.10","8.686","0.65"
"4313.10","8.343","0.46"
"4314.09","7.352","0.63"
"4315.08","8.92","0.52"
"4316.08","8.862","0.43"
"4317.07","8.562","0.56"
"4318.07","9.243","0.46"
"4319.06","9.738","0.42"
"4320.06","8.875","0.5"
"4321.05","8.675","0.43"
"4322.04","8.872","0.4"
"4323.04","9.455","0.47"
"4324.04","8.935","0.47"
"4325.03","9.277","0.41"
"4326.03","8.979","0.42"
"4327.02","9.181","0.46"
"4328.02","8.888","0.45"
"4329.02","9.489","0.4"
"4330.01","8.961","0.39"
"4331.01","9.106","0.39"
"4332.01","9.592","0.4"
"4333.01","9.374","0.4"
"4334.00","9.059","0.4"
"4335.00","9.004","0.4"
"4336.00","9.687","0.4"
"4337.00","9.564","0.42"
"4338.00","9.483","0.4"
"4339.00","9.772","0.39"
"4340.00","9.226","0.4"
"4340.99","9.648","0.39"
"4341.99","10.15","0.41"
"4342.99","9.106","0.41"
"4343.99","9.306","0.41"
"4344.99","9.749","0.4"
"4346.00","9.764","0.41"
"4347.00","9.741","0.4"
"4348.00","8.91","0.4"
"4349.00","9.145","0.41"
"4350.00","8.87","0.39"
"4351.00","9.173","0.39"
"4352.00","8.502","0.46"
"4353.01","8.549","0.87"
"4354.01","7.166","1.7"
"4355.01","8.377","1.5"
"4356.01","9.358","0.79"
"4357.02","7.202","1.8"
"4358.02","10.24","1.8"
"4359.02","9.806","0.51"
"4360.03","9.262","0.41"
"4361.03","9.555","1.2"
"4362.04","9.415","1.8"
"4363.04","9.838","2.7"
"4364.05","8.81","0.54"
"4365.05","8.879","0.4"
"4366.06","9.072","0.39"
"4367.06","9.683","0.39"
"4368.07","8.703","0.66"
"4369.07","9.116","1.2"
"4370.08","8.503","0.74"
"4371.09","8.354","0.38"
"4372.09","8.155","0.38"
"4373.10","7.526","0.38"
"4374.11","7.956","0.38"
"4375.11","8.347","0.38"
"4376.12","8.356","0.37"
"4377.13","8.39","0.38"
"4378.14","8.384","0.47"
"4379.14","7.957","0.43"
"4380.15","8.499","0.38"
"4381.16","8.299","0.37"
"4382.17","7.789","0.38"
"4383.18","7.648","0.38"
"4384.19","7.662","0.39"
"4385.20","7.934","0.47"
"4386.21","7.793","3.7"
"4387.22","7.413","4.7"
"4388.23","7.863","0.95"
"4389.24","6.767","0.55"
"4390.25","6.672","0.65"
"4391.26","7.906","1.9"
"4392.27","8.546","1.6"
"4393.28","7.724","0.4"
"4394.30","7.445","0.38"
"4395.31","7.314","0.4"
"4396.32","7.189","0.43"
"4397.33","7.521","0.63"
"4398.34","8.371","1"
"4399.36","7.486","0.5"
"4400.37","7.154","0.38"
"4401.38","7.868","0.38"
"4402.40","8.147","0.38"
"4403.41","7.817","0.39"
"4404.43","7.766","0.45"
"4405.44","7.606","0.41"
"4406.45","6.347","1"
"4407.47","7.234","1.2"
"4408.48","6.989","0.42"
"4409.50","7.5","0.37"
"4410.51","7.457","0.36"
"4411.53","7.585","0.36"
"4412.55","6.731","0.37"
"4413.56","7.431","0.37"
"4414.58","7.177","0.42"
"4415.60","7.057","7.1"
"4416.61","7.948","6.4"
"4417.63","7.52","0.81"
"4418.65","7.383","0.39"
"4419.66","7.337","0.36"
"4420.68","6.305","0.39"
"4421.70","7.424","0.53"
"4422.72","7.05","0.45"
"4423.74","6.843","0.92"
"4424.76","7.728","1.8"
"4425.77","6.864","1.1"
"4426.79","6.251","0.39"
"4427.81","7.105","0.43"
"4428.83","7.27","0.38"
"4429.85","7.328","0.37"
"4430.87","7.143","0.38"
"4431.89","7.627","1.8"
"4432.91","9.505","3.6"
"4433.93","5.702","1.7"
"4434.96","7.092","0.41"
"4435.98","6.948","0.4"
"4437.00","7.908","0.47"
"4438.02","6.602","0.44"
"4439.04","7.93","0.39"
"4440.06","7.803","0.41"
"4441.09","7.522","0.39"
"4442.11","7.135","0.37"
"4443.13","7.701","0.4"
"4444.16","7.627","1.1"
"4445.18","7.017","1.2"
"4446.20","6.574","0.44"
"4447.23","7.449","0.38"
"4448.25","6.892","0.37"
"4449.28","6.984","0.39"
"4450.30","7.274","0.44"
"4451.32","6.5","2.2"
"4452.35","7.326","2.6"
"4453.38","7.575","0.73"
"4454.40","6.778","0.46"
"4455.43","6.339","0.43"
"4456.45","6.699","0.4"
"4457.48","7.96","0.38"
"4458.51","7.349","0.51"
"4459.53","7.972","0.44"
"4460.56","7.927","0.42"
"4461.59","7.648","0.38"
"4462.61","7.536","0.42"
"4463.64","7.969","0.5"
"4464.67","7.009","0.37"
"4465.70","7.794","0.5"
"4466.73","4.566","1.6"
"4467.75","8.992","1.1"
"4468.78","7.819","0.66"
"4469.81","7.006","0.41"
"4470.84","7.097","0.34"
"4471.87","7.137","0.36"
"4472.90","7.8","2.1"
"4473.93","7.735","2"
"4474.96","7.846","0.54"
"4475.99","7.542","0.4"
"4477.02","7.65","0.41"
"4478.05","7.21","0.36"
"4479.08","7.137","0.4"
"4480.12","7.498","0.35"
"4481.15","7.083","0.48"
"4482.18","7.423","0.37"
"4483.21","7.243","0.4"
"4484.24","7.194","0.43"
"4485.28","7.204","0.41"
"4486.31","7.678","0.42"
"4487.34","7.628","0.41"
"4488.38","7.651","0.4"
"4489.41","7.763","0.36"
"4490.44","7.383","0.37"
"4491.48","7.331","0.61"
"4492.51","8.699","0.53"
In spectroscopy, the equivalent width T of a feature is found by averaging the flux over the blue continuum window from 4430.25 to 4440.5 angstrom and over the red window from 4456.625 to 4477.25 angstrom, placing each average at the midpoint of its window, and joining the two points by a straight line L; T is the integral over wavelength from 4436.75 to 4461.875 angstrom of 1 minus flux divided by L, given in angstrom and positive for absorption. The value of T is 0.6 angstrom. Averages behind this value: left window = 7.42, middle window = 7.29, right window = 7.5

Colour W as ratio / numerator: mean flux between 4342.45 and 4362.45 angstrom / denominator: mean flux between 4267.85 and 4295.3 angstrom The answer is 1.2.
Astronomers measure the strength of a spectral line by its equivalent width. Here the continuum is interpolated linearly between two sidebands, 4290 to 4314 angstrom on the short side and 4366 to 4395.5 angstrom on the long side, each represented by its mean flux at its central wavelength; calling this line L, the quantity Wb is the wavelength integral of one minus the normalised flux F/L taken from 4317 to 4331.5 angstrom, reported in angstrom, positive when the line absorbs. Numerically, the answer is -1.85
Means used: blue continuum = 8.08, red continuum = 8.05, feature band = 9.1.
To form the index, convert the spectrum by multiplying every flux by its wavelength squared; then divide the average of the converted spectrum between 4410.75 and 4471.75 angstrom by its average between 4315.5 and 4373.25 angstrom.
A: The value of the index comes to 0.83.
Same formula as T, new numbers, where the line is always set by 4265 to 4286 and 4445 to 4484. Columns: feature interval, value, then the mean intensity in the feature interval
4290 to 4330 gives -3.9 angstrom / 8.45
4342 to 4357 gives -2.7 angstrom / 8.96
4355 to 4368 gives -2.8 angstrom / 9.2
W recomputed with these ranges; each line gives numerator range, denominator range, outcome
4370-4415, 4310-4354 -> 0.85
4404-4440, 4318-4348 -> 0.78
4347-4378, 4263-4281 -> 1.14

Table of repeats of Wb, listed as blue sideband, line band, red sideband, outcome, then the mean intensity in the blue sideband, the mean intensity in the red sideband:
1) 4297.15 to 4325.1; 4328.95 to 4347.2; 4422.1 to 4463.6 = -2.8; 8.43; 7.27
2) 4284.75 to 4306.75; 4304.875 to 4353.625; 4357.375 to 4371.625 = -2.7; 7.94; 9.21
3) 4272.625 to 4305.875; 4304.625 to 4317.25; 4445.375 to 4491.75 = -1.0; 7.88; 7.34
